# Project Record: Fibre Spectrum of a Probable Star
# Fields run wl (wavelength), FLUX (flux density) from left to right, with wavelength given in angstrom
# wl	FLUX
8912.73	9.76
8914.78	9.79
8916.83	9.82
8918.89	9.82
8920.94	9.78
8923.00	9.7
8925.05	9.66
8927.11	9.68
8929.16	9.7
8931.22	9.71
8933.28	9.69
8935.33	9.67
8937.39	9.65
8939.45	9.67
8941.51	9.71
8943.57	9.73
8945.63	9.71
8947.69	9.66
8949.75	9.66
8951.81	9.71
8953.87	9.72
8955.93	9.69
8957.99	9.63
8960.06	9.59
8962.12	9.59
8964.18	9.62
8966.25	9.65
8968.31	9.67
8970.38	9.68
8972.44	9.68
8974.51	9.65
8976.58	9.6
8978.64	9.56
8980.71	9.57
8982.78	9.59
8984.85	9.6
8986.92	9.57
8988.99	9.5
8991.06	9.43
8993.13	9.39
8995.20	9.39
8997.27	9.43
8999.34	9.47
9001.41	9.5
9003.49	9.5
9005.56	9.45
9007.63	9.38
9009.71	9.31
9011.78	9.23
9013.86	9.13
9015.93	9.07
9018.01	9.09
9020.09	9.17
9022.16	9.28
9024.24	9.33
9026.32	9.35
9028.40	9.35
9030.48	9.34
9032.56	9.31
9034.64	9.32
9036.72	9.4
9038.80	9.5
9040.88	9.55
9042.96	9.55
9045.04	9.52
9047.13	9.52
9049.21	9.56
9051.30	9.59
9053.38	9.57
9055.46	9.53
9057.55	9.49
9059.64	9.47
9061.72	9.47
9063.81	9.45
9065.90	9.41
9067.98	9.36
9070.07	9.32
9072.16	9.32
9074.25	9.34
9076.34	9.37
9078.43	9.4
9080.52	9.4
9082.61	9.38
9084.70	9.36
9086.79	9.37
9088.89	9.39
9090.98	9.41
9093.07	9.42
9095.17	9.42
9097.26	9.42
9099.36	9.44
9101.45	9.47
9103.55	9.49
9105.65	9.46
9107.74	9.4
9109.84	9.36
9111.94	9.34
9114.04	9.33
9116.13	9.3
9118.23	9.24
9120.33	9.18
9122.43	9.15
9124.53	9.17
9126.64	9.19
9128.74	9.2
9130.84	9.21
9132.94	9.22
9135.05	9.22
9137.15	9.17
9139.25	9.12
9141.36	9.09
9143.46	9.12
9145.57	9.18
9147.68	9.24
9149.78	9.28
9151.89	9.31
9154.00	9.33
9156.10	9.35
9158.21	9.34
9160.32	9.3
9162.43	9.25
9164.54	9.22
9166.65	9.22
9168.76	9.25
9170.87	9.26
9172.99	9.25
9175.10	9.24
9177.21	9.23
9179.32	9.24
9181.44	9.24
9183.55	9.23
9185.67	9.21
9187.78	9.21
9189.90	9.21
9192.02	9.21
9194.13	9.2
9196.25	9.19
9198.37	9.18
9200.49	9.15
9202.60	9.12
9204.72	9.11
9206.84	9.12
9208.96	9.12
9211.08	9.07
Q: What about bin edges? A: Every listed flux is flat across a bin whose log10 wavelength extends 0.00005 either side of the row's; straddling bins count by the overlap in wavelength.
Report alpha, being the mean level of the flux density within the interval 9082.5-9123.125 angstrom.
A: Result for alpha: 9.37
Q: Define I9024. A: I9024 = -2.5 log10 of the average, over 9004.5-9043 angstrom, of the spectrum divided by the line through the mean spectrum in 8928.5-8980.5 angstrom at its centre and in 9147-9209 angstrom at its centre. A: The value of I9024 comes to 0.02 mag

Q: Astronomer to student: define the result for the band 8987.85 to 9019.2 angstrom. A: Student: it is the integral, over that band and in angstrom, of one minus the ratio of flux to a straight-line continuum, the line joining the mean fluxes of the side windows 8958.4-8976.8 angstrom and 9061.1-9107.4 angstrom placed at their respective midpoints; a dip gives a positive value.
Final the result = 0.7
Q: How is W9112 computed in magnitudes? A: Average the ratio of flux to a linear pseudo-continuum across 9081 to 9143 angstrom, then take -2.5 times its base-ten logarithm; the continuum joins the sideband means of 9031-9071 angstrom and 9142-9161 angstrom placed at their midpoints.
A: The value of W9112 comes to 0.00 mag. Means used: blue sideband 9.47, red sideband 9.27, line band 9.31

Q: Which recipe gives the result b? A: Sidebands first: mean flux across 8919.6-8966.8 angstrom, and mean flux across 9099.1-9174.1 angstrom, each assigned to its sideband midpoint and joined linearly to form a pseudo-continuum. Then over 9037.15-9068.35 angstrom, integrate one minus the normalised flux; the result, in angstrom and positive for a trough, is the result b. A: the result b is -0.2 angstrom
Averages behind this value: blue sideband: 9.68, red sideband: 9.27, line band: 9.51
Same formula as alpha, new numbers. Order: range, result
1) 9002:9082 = 9.39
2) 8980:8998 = 9.5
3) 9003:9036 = 9.29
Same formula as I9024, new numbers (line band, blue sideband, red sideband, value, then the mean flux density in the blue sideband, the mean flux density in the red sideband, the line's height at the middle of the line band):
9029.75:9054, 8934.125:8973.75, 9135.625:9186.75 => 0.00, 9.67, 9.24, 9.49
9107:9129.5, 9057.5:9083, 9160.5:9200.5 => 0.01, 9.4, 9.22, 9.32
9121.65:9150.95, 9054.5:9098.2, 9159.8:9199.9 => 0.01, 9.4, 9.23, 9.3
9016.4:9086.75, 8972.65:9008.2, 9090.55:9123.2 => 0.00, 9.51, 9.37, 9.43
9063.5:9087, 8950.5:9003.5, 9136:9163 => 0.00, 9.58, 9.24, 9.38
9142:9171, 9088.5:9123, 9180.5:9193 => 0.00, 9.37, 9.22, 9.27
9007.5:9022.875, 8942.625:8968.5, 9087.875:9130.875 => 0.04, 9.67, 9.34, 9.54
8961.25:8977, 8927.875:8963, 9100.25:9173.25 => 0.00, 9.68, 9.26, 9.63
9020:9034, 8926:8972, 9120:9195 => 0.02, 9.67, 9.22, 9.5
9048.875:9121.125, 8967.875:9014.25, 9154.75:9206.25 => -0.01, 9.49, 9.23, 9.36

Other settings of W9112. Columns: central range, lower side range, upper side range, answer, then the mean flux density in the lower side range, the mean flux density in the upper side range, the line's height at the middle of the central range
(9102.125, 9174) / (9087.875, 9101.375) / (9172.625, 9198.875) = 0.01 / 9.42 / 9.22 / 9.33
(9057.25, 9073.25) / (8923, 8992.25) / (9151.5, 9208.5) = 0.00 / 9.64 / 9.23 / 9.44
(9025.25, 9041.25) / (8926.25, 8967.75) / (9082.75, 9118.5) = 0.02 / 9.67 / 9.39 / 9.52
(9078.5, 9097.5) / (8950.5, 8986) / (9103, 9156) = -0.01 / 9.64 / 9.25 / 9.35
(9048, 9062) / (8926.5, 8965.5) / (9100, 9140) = -0.01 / 9.67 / 9.28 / 9.43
